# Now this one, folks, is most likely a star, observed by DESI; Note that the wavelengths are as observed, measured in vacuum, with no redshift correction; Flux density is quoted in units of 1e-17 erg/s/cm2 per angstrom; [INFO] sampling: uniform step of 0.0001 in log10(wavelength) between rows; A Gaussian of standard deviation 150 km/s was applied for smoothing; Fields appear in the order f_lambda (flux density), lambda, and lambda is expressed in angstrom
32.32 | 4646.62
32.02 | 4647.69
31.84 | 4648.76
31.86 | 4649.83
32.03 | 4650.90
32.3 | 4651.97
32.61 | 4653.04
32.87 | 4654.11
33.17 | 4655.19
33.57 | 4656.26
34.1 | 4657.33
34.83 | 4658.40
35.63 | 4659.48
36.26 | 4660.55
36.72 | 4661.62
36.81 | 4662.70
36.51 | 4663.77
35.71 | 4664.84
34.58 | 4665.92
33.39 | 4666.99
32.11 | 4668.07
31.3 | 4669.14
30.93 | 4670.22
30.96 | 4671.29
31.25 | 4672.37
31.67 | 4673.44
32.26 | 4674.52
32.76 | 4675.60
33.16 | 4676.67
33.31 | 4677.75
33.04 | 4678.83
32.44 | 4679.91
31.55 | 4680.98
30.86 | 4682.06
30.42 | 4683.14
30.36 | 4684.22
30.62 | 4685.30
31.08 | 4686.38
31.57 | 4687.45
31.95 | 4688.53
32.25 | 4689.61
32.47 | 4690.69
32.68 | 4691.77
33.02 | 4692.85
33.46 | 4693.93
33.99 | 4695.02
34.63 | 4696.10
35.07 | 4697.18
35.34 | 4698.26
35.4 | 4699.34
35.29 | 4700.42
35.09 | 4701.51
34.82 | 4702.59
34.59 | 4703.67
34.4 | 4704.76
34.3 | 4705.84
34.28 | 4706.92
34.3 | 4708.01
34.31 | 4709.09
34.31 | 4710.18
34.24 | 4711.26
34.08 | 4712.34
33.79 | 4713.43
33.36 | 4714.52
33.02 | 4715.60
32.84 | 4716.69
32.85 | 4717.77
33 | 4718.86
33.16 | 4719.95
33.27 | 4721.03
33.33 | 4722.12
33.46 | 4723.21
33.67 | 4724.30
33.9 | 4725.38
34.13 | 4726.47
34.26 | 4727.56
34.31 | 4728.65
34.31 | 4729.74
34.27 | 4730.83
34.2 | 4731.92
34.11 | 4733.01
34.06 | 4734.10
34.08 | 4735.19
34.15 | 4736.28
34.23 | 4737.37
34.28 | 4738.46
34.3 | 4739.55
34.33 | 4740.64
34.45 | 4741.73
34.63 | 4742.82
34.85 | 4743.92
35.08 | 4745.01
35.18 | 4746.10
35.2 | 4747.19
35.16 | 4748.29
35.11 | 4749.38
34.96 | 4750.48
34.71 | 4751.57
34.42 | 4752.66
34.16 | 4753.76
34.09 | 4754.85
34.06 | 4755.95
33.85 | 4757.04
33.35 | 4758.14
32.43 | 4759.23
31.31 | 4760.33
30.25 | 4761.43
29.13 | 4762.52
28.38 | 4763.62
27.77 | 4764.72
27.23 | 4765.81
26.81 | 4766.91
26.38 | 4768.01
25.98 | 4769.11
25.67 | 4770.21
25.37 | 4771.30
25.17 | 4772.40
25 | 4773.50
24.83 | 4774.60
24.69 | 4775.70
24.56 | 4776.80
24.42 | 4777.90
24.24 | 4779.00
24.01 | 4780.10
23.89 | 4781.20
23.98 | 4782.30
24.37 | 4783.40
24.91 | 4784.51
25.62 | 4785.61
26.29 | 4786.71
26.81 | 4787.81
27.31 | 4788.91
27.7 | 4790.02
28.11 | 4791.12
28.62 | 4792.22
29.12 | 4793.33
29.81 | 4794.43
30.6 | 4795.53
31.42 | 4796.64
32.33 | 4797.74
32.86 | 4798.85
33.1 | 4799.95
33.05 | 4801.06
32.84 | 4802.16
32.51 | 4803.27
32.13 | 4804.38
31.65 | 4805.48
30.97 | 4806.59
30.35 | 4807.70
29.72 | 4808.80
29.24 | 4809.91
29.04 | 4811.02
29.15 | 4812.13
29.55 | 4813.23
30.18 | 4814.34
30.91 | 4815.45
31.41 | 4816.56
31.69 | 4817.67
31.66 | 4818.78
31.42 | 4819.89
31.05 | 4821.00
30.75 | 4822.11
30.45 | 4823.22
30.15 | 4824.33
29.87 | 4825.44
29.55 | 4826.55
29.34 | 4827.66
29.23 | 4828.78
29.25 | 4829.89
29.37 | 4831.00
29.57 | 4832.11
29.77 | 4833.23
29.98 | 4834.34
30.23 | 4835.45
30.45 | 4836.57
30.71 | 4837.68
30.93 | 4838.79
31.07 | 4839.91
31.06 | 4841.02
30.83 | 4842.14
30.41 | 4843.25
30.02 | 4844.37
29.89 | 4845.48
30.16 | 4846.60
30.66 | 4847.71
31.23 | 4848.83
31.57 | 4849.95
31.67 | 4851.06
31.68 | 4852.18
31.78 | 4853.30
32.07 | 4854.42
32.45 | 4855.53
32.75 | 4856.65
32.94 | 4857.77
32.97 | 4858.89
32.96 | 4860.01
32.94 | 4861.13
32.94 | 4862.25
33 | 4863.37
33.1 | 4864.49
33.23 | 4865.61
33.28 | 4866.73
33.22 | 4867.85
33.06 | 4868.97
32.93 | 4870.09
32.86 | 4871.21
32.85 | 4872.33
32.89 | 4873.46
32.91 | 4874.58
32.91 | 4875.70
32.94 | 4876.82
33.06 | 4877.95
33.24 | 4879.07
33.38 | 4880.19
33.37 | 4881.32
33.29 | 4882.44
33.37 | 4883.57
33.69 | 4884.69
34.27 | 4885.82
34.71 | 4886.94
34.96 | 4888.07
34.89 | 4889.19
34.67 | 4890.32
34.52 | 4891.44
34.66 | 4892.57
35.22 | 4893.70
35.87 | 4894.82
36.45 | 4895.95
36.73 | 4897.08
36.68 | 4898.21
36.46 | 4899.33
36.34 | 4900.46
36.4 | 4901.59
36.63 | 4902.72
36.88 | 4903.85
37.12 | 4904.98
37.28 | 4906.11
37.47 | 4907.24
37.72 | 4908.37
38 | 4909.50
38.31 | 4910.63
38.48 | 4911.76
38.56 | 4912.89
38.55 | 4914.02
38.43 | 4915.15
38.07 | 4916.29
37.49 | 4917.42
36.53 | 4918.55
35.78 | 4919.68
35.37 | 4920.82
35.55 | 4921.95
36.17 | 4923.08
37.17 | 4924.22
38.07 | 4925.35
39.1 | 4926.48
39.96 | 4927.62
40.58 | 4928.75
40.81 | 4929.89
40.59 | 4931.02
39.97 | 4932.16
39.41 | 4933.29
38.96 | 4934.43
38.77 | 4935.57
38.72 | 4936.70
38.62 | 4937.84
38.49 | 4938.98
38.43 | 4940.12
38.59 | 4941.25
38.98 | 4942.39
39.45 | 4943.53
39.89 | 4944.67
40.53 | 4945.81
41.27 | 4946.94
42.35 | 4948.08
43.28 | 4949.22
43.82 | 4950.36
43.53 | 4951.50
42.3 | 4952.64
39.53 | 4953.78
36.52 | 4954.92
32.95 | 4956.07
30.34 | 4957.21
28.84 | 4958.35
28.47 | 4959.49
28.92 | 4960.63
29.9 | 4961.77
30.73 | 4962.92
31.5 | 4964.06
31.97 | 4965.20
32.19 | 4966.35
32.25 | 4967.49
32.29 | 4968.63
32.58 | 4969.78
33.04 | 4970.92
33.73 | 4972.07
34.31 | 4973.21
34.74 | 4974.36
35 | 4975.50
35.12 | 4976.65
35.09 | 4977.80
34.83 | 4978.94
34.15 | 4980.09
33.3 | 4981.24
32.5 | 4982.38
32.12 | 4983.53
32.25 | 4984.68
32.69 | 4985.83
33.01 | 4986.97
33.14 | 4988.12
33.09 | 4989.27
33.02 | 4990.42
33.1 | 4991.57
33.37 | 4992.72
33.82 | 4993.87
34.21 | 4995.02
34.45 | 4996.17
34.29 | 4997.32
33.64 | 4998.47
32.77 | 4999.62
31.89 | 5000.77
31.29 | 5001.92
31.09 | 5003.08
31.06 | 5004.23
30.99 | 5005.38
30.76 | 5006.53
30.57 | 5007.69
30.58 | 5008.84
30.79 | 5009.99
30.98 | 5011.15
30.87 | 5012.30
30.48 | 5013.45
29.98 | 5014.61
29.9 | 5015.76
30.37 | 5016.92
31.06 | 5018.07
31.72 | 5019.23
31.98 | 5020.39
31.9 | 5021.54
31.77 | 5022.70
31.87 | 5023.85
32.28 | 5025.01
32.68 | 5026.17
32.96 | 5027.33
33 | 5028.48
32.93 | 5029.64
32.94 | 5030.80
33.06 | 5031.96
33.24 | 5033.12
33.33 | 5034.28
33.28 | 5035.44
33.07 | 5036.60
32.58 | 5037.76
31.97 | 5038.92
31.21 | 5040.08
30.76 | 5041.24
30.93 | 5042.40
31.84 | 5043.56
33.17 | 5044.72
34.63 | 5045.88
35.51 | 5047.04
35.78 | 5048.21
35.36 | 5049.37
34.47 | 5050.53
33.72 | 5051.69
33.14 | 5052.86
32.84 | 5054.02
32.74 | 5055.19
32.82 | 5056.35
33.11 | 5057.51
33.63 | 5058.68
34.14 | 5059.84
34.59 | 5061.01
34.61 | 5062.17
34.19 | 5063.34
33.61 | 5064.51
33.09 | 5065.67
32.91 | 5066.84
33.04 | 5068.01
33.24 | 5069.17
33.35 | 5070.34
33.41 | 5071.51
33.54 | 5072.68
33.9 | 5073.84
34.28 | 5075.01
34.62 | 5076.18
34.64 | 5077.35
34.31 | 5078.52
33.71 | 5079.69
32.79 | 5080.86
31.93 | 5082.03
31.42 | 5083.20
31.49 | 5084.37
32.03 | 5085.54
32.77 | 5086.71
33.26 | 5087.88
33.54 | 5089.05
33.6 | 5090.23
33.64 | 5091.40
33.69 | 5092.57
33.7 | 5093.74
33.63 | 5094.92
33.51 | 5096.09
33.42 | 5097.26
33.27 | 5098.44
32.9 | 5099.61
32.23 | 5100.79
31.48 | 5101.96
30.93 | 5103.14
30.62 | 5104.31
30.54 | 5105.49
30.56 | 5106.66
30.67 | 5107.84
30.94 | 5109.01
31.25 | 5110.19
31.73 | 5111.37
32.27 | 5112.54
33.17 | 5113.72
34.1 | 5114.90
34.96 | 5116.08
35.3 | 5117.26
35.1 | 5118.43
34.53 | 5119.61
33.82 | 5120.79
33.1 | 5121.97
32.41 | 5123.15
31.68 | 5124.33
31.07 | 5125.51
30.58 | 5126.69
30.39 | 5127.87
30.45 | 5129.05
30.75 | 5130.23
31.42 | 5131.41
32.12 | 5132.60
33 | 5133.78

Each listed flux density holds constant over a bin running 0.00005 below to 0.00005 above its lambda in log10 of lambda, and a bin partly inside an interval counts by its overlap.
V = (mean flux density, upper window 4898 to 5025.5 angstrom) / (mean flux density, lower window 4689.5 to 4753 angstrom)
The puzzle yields 1.03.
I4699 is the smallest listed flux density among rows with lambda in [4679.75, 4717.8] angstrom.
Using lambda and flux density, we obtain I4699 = 30.36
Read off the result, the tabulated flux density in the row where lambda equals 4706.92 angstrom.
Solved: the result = 34.28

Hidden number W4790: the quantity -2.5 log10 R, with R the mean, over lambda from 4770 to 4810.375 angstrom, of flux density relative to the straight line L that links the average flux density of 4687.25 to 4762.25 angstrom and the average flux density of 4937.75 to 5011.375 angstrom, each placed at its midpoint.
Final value 0.210 mag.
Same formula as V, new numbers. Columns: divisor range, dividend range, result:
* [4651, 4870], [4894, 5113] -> 1.08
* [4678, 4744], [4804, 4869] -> 0.92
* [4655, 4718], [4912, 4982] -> 1.09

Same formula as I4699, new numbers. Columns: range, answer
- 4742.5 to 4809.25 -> 23.89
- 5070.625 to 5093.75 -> 31.42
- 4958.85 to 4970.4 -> 28.47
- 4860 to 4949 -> 32.85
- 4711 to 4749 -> 32.84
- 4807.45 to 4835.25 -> 29.04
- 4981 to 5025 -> 29.9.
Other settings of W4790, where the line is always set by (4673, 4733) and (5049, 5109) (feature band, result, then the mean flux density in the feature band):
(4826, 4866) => 0.071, 31.2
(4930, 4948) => -0.189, 39.5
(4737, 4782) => 0.100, 30.4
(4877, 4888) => -0.012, 33.6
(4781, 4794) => 0.248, 26.5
